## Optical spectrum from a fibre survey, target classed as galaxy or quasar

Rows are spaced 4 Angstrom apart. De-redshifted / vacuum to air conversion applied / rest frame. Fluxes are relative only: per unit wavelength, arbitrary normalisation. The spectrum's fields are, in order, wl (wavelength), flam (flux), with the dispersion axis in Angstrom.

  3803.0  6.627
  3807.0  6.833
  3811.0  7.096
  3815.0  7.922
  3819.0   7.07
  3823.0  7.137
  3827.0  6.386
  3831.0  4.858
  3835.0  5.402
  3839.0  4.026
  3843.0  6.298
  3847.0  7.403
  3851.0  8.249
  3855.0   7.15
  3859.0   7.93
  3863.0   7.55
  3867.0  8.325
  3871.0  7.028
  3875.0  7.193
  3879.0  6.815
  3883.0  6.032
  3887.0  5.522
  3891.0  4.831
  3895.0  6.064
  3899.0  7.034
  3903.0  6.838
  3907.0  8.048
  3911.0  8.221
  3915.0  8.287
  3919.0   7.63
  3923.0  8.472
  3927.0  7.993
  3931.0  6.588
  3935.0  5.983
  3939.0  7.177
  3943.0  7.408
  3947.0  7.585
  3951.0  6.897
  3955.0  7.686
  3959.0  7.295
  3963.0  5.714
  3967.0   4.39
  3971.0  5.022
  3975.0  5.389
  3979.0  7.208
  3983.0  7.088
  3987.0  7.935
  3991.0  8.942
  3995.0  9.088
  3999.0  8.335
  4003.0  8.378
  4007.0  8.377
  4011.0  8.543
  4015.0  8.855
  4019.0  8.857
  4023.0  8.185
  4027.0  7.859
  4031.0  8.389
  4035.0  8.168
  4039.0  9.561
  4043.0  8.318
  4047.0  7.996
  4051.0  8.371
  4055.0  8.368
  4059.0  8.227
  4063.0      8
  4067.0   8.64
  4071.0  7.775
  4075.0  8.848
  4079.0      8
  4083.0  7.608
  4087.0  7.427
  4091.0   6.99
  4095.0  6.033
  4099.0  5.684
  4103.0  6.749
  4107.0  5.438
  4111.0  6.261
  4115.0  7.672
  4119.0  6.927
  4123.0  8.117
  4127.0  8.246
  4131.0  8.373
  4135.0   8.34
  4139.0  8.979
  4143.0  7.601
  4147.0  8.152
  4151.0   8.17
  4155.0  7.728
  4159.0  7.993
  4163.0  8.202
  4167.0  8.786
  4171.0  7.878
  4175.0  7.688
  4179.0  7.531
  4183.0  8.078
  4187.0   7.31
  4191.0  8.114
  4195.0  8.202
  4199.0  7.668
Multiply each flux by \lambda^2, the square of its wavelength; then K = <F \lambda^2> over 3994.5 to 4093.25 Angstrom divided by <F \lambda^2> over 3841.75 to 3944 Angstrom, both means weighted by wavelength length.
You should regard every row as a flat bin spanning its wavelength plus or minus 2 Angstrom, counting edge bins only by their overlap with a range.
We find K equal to 1.2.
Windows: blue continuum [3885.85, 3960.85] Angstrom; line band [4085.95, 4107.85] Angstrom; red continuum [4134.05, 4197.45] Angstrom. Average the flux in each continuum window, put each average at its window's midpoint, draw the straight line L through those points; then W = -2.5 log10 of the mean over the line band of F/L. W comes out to 0.214 mag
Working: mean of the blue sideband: 7.15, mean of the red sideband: 8.04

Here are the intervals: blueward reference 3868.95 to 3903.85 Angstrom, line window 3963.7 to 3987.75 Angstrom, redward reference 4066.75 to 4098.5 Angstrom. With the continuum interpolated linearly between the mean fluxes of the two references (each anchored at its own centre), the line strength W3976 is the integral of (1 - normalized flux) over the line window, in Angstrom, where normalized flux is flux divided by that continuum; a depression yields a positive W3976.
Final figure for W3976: 2.9 Angstrom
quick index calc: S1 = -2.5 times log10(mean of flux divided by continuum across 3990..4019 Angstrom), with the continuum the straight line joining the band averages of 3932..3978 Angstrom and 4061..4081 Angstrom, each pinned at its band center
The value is -0.20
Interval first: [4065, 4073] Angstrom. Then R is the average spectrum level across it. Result 8.21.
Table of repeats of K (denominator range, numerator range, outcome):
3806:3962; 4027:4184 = 1.25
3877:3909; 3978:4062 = 1.39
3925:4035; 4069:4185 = 1.10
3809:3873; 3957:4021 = 1.17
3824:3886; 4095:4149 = 1.26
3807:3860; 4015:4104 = 1.33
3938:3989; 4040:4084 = 1.30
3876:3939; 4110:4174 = 1.29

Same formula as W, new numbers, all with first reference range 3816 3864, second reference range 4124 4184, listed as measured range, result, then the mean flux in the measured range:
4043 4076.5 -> -0.082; 8.27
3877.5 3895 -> 0.180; 5.8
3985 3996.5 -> -0.176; 8.64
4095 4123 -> 0.205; 6.54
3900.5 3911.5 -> -0.098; 7.6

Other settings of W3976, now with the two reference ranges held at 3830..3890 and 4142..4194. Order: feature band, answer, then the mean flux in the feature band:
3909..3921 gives -2.0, 8.05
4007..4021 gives -2.7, 8.7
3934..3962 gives -0.5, 7.14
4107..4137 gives 0.8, 7.55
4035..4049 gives -2.2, 8.56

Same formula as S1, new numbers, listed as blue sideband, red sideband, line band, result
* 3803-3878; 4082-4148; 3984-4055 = -0.18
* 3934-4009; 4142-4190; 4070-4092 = -0.03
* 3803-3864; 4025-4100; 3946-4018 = 0.02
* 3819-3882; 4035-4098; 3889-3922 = -0.01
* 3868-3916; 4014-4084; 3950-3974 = 0.22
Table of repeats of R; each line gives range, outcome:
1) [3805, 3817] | 7.28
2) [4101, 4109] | 6.09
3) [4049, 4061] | 8.32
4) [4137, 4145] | 8.29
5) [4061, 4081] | 8.25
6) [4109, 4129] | 7.44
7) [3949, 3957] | 7.29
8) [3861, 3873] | 7.63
